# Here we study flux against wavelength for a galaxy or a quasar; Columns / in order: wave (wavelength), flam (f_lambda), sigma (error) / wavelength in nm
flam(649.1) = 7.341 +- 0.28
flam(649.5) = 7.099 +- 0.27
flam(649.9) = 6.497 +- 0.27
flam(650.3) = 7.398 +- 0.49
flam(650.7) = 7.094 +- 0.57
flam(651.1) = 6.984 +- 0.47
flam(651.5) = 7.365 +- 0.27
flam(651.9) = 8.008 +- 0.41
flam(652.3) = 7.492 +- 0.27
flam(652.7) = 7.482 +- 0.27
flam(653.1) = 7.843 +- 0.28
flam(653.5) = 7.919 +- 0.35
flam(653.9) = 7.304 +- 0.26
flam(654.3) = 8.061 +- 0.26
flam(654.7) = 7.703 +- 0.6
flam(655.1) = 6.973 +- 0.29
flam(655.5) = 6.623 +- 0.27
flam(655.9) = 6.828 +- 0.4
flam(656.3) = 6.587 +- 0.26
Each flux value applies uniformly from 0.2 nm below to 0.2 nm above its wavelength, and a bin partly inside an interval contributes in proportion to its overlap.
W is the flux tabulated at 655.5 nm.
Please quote 6.623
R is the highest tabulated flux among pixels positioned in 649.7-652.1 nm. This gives 8.008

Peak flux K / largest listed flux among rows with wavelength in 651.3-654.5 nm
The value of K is 8.061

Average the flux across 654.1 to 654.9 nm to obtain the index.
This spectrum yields 7.88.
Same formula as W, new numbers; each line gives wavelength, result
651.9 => 8.008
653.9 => 7.304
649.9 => 6.497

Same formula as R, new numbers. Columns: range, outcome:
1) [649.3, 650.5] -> 7.398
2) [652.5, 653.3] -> 7.843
